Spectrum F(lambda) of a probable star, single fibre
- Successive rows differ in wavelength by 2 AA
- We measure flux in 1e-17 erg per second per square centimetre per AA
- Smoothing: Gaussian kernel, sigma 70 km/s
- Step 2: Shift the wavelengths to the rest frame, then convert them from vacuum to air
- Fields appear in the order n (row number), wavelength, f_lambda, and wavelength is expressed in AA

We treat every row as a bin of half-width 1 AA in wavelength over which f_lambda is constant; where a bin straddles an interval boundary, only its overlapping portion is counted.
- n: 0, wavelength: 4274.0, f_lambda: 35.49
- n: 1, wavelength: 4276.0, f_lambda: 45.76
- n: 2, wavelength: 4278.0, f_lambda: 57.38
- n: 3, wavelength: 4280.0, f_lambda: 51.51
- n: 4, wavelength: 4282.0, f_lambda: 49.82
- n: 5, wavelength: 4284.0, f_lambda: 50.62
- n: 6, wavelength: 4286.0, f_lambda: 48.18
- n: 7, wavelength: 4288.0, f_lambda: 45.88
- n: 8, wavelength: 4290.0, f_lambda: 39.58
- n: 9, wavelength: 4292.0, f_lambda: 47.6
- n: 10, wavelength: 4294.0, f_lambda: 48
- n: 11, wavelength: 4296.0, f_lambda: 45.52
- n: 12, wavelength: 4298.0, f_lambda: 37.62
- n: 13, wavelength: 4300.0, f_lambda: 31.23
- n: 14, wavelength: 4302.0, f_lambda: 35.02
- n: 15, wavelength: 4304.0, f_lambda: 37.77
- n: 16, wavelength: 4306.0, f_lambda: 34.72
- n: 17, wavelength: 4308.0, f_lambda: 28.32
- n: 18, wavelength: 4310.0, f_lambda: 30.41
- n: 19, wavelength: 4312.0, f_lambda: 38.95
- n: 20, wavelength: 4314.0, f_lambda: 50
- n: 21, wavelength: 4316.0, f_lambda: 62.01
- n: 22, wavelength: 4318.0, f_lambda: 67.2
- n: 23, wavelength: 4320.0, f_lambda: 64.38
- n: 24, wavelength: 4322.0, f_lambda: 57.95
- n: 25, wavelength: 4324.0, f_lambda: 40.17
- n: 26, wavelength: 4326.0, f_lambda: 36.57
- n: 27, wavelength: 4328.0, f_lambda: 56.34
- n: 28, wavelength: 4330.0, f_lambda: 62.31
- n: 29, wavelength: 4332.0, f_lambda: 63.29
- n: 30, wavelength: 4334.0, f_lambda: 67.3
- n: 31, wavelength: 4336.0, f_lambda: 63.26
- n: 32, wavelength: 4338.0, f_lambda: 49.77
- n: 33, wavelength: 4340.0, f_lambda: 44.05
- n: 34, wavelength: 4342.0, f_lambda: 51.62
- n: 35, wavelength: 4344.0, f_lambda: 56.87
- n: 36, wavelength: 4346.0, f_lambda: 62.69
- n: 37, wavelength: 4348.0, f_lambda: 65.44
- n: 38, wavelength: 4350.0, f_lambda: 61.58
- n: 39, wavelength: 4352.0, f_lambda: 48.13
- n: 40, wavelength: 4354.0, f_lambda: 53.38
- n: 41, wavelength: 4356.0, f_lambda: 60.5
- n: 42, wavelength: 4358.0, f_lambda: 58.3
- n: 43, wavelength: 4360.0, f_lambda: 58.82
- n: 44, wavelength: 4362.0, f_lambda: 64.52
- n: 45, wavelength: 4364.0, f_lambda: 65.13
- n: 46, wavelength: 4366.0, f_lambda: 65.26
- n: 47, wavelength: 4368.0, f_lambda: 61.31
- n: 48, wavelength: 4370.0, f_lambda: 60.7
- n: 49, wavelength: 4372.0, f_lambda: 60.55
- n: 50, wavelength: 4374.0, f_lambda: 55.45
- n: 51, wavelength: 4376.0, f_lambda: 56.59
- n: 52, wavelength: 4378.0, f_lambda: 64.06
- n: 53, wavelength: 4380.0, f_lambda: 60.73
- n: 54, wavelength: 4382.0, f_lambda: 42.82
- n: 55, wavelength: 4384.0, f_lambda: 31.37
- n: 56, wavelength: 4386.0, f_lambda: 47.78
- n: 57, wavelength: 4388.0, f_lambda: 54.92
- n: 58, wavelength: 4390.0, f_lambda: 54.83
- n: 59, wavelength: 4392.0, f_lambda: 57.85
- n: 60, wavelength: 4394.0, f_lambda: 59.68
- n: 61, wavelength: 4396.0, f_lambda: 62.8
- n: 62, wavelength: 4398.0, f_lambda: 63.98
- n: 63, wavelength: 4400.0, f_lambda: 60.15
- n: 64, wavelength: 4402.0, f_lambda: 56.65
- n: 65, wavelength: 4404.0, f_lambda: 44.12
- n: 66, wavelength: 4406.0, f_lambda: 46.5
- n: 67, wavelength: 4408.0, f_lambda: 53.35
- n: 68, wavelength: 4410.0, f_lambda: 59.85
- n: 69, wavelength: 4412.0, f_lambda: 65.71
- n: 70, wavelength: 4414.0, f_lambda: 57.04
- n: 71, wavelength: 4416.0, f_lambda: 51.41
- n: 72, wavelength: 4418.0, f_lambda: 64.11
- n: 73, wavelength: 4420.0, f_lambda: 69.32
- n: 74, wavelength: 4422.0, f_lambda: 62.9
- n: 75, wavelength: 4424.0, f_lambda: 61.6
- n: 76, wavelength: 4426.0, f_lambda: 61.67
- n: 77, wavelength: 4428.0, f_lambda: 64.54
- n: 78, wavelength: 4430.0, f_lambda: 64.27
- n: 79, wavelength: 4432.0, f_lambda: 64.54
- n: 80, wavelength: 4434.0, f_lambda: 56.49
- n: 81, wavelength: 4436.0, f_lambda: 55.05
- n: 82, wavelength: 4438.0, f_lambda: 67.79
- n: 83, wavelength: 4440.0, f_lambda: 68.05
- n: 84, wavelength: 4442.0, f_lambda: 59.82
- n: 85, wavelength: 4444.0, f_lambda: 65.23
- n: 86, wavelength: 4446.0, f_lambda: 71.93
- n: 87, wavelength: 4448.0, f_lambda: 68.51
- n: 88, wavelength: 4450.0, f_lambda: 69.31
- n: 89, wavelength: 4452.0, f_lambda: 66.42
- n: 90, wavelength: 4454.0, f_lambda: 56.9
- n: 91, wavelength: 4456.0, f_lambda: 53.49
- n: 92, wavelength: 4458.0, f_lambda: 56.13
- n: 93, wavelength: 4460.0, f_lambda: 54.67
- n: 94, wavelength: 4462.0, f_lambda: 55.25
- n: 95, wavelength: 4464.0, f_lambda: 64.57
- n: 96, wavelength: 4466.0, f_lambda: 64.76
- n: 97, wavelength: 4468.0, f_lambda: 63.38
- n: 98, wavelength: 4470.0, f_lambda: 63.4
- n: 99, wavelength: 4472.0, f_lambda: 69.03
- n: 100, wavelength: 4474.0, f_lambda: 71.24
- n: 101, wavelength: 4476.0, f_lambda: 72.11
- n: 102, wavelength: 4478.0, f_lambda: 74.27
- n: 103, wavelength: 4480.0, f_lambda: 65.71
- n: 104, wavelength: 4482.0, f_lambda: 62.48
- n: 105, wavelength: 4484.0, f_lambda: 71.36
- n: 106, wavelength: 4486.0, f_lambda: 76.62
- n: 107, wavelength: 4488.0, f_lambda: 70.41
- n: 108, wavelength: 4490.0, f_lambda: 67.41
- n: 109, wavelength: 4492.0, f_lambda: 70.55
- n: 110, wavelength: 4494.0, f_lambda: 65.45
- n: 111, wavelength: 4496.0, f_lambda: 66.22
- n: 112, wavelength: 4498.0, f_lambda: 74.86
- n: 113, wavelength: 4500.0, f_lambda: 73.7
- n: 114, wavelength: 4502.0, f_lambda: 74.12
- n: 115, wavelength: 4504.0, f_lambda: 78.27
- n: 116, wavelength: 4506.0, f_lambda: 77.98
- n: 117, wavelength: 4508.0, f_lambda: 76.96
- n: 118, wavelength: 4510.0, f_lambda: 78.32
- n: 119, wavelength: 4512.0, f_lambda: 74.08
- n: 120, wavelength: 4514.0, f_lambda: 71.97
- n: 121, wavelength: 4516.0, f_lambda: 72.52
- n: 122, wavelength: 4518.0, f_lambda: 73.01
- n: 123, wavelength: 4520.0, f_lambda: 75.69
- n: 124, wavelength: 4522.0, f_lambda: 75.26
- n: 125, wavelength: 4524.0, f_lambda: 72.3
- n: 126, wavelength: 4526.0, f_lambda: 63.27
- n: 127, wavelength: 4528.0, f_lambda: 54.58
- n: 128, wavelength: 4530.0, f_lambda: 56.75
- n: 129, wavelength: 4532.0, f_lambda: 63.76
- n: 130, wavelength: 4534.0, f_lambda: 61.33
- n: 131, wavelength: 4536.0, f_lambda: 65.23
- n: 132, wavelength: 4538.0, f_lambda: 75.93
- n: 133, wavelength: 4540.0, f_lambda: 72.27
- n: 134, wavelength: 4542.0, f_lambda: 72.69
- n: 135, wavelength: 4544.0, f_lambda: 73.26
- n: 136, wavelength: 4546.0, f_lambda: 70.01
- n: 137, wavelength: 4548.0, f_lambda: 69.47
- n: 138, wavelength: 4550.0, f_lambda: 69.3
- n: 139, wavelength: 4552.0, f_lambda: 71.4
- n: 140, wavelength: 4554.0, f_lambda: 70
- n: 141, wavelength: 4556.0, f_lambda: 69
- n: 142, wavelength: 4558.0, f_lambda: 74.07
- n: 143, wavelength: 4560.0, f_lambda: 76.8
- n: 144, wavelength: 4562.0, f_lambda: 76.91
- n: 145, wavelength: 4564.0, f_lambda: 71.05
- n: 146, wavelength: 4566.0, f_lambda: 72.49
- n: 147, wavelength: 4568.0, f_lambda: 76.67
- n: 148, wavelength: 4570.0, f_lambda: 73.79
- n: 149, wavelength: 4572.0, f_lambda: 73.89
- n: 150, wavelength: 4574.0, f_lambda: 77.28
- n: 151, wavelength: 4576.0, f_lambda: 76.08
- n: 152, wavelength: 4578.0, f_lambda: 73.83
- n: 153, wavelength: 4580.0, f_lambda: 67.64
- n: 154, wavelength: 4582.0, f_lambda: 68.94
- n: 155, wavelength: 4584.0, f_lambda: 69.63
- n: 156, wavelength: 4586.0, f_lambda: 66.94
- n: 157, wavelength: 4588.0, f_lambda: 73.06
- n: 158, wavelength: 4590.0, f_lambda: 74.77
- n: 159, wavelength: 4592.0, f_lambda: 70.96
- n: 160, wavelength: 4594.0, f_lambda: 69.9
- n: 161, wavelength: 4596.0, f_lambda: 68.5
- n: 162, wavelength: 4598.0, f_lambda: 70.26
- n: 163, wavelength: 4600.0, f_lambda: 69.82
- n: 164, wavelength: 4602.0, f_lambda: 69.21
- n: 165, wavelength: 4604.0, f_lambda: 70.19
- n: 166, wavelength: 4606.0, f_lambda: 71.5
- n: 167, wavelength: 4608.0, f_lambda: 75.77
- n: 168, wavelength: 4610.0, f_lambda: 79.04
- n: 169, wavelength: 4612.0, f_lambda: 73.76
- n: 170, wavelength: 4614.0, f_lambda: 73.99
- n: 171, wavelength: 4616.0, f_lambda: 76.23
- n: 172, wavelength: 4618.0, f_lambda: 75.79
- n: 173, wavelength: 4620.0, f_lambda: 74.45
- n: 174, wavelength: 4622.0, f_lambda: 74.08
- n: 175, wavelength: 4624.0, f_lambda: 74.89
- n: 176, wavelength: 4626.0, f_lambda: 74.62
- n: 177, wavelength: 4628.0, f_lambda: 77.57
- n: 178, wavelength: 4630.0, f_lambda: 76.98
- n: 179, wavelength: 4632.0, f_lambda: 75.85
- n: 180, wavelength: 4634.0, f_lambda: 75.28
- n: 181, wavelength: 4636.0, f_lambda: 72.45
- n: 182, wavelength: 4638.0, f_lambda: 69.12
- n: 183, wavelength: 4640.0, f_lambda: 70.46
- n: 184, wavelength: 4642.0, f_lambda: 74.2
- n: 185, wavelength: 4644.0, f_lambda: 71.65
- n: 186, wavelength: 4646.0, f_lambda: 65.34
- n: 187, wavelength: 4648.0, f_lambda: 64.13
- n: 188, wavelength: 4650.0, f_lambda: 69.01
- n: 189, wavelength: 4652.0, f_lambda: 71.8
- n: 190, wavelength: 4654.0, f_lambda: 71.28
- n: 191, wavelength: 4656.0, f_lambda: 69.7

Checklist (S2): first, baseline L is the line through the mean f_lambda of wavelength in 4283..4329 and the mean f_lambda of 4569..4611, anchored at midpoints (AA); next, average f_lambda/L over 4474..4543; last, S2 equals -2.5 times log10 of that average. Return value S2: -0.10 mag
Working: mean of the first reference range 45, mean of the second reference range 72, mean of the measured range 70.5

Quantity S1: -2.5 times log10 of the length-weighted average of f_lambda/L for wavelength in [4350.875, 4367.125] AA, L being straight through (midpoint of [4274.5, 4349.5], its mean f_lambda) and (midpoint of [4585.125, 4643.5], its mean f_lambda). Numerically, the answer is -0.12 mag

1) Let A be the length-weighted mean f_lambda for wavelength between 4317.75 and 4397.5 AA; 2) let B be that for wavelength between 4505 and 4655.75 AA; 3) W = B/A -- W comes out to 1.26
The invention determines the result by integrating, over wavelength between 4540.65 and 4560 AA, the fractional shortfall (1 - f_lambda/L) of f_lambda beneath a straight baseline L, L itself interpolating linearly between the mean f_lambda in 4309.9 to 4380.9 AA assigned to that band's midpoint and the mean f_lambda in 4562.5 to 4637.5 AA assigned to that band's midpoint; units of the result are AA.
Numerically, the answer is -0.4 AA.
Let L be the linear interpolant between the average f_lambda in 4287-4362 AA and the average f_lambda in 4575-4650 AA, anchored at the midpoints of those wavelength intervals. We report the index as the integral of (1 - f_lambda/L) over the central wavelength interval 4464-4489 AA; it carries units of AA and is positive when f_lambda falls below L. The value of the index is -2.6 AA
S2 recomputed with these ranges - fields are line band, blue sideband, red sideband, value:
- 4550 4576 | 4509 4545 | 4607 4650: -0.04 mag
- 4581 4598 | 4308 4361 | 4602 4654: 0.00 mag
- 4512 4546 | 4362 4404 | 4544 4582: 0.01 mag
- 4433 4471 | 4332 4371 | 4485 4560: 0.06 mag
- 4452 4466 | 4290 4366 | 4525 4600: 0.07 mag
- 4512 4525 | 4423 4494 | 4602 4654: -0.09 mag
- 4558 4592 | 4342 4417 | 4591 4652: -0.05 mag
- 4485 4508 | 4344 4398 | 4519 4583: -0.09 mag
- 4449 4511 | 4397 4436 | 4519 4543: -0.07 mag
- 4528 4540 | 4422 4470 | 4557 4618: 0.07 mag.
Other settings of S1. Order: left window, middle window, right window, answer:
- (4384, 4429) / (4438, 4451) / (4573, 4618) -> -0.11 mag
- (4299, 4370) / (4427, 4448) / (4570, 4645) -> -0.06 mag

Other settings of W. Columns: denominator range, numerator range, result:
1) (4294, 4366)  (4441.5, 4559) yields 1.32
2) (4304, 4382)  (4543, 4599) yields 1.31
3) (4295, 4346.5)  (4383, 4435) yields 1.18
